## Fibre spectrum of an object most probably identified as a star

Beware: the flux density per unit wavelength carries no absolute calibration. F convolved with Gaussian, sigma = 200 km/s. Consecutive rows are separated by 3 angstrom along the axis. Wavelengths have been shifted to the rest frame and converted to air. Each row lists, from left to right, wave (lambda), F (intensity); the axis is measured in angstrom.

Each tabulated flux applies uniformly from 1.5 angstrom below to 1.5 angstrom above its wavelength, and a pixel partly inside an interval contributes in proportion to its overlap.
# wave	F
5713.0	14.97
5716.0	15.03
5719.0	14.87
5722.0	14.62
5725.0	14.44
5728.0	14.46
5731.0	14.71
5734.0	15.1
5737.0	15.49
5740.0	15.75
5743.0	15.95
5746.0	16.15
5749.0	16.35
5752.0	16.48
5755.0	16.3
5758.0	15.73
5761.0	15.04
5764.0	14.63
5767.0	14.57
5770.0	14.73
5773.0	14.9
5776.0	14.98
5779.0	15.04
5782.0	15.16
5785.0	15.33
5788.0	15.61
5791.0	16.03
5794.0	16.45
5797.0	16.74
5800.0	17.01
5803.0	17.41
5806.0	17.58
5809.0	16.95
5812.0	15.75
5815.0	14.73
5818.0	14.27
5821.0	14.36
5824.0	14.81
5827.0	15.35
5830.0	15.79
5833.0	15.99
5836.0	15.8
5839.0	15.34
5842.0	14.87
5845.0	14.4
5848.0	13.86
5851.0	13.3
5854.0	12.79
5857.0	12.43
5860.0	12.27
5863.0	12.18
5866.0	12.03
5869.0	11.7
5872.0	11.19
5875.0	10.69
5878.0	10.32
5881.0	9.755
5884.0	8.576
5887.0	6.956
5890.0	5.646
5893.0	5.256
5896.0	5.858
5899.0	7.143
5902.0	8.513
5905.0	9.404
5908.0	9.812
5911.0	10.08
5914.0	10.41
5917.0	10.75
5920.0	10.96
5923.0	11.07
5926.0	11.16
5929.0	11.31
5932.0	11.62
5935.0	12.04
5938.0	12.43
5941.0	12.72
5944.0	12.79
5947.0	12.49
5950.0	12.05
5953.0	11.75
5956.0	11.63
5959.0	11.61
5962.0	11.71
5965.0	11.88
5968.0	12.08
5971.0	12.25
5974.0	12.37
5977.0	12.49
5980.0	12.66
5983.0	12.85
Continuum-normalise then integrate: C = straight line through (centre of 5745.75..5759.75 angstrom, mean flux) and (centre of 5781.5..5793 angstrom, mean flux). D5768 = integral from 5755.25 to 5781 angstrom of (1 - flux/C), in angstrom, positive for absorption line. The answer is 1.5 angstrom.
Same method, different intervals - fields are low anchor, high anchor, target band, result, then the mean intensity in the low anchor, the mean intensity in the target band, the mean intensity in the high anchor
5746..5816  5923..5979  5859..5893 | 9.6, 15.8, 9.87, 12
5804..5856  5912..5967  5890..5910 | 8.2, 15.1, 7.57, 11.7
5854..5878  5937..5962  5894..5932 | 7.2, 11.8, 9.72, 12.2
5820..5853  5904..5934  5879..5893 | 5.5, 14.9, 7.56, 10.7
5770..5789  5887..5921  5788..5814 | -5.0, 15.1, 16.6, 8.43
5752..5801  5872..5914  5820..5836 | -3.8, 15.5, 15.3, 8.49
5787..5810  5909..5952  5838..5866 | 2.4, 16.7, 13.4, 11.5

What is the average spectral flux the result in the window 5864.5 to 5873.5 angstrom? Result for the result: 11.6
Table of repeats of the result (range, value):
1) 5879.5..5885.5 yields 9.17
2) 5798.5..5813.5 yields 16.9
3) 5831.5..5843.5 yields 15.5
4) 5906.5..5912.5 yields 9.95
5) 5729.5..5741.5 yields 15.3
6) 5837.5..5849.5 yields 14.6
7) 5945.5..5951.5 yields 12.3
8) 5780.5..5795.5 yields 15.7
